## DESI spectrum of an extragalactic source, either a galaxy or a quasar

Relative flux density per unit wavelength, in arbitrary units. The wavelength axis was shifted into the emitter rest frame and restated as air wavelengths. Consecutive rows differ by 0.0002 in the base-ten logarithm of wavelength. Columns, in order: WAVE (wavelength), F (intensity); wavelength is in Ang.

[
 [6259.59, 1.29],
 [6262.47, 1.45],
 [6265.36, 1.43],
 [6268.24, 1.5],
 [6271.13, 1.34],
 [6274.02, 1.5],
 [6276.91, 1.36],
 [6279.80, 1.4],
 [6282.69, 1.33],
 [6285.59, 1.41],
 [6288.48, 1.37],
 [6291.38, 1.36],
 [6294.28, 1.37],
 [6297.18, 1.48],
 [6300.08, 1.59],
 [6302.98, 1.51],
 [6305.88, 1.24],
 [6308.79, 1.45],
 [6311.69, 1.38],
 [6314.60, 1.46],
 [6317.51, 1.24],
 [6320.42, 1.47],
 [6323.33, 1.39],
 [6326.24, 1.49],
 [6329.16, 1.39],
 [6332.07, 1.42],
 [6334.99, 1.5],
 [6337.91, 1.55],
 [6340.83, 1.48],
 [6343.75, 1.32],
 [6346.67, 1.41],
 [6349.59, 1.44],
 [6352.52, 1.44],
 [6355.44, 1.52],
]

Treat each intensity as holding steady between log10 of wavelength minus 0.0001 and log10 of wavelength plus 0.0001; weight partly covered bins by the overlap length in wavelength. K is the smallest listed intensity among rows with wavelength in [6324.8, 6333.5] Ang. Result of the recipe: 1.39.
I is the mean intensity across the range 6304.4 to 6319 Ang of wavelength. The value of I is 1.35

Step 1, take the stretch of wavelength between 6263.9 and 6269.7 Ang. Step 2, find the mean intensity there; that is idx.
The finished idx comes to 1.46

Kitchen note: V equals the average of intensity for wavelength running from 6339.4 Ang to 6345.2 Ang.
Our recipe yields 1.4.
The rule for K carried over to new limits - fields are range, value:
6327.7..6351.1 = 1.32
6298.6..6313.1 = 1.24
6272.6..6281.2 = 1.36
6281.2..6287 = 1.33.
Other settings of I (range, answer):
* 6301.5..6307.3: 1.38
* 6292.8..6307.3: 1.44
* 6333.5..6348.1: 1.45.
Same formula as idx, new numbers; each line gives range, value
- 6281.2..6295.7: 1.37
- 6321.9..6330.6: 1.42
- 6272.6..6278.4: 1.43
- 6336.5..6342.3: 1.51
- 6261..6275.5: 1.44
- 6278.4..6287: 1.38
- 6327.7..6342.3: 1.47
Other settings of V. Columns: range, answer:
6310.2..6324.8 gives 1.39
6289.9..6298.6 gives 1.4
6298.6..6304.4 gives 1.55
